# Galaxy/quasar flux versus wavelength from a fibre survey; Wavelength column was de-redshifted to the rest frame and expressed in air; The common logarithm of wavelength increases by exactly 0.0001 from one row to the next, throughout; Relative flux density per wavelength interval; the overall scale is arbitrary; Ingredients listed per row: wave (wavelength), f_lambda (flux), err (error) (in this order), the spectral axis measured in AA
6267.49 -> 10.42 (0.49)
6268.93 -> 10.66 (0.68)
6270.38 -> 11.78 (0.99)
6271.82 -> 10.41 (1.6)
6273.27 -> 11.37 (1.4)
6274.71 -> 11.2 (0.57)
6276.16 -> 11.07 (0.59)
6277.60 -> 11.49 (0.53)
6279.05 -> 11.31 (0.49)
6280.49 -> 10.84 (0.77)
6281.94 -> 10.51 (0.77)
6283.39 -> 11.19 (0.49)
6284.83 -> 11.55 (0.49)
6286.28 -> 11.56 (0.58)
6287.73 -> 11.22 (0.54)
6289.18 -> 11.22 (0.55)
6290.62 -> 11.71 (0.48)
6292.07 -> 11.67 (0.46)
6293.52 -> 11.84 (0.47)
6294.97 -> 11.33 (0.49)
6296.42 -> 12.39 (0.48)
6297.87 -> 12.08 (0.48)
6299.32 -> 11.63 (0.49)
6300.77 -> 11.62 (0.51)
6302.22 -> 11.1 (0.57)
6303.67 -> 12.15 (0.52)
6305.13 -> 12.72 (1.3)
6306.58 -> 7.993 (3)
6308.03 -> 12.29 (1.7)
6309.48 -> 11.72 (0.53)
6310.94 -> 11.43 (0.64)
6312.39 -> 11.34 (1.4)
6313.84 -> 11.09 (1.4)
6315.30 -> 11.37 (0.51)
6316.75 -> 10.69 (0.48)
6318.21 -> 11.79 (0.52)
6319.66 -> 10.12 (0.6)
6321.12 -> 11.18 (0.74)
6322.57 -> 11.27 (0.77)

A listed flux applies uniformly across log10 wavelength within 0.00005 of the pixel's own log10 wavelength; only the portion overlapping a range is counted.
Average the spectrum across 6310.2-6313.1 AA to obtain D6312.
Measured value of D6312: 11.4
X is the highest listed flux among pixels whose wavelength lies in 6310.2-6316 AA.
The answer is 11.43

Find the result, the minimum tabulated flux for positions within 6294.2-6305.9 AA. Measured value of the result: 11.1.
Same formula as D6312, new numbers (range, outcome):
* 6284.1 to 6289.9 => 11.4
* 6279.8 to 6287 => 11.1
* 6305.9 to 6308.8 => 10.2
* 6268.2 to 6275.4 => 11.1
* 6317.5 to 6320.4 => 11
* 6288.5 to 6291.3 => 11.5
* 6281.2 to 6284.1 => 10.8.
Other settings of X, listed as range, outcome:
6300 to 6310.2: 12.72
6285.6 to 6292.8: 11.71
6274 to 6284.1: 11.49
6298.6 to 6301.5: 11.63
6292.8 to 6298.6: 12.39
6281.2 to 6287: 11.56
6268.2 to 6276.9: 11.78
